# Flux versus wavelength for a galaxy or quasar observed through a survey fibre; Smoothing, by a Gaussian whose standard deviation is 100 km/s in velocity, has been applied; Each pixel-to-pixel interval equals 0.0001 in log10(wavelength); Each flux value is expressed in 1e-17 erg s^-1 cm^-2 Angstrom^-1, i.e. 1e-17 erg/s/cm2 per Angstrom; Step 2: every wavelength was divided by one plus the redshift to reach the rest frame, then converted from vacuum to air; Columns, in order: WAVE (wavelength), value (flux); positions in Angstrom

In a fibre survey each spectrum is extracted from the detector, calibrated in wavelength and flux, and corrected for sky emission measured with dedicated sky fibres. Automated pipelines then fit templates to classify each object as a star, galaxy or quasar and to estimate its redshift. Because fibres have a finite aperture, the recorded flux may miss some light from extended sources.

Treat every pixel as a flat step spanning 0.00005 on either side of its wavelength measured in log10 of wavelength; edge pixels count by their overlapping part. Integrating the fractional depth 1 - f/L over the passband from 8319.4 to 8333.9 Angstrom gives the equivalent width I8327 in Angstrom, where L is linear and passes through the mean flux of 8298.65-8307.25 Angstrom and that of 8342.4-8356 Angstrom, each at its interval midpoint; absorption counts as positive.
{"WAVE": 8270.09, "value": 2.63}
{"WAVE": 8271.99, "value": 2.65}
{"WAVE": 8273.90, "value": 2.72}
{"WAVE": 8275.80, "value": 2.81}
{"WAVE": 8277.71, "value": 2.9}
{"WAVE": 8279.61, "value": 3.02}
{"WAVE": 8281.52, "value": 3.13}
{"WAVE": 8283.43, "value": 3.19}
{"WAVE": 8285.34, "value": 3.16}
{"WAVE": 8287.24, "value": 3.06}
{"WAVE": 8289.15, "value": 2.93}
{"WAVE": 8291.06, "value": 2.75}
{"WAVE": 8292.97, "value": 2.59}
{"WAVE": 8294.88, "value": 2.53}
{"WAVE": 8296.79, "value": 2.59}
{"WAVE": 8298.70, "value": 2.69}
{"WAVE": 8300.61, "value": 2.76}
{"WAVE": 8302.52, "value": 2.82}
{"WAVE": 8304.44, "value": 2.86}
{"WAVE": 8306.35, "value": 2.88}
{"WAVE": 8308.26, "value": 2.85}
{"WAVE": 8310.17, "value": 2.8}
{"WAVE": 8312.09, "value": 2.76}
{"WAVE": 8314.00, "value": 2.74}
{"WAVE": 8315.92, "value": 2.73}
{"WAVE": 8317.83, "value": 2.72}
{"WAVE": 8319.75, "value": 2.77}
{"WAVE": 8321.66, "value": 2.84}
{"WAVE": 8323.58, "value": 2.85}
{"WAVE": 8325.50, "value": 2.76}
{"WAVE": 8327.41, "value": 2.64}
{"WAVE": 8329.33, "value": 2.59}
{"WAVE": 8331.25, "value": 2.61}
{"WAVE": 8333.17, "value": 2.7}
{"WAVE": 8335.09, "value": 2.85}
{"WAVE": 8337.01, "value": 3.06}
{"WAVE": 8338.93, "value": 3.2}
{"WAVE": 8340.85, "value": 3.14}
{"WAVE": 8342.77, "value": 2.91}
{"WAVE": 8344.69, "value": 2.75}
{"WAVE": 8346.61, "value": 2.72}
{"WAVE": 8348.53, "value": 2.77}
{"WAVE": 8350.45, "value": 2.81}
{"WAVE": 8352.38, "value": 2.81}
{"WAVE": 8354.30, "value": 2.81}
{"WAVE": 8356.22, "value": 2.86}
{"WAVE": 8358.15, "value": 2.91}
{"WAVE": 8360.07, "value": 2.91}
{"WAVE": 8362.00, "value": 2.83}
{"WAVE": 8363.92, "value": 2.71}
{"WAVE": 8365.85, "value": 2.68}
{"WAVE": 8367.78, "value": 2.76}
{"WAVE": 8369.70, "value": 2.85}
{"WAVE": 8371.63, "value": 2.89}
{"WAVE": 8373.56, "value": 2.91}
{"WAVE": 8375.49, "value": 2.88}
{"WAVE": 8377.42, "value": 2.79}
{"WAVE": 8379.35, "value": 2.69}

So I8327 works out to 0.4 Angstrom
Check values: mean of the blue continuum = 2.81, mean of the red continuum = 2.8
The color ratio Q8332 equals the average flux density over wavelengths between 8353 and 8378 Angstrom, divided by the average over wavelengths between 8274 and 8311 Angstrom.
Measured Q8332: 0.99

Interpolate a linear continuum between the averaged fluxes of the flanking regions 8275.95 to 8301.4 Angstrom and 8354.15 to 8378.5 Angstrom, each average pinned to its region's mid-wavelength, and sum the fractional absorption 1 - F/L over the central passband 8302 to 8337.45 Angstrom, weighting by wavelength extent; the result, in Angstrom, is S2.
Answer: 1.0 Angstrom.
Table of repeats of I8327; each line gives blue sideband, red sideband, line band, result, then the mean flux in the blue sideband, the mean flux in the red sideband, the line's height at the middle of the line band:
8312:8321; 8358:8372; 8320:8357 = -0.6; 2.75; 2.81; 2.78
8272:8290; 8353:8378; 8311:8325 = 0.7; 2.97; 2.83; 2.91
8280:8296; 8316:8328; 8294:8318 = 0.7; 2.92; 2.77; 2.84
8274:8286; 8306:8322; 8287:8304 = 1.0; 3.01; 2.78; 2.91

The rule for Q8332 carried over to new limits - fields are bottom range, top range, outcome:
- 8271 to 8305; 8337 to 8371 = 1.00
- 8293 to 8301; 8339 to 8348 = 1.11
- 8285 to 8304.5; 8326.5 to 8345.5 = 1.02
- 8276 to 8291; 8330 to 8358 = 0.94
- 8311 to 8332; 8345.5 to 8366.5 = 1.03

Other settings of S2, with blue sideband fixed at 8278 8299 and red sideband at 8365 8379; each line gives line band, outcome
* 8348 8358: 0.0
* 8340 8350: 0.0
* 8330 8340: -0.1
